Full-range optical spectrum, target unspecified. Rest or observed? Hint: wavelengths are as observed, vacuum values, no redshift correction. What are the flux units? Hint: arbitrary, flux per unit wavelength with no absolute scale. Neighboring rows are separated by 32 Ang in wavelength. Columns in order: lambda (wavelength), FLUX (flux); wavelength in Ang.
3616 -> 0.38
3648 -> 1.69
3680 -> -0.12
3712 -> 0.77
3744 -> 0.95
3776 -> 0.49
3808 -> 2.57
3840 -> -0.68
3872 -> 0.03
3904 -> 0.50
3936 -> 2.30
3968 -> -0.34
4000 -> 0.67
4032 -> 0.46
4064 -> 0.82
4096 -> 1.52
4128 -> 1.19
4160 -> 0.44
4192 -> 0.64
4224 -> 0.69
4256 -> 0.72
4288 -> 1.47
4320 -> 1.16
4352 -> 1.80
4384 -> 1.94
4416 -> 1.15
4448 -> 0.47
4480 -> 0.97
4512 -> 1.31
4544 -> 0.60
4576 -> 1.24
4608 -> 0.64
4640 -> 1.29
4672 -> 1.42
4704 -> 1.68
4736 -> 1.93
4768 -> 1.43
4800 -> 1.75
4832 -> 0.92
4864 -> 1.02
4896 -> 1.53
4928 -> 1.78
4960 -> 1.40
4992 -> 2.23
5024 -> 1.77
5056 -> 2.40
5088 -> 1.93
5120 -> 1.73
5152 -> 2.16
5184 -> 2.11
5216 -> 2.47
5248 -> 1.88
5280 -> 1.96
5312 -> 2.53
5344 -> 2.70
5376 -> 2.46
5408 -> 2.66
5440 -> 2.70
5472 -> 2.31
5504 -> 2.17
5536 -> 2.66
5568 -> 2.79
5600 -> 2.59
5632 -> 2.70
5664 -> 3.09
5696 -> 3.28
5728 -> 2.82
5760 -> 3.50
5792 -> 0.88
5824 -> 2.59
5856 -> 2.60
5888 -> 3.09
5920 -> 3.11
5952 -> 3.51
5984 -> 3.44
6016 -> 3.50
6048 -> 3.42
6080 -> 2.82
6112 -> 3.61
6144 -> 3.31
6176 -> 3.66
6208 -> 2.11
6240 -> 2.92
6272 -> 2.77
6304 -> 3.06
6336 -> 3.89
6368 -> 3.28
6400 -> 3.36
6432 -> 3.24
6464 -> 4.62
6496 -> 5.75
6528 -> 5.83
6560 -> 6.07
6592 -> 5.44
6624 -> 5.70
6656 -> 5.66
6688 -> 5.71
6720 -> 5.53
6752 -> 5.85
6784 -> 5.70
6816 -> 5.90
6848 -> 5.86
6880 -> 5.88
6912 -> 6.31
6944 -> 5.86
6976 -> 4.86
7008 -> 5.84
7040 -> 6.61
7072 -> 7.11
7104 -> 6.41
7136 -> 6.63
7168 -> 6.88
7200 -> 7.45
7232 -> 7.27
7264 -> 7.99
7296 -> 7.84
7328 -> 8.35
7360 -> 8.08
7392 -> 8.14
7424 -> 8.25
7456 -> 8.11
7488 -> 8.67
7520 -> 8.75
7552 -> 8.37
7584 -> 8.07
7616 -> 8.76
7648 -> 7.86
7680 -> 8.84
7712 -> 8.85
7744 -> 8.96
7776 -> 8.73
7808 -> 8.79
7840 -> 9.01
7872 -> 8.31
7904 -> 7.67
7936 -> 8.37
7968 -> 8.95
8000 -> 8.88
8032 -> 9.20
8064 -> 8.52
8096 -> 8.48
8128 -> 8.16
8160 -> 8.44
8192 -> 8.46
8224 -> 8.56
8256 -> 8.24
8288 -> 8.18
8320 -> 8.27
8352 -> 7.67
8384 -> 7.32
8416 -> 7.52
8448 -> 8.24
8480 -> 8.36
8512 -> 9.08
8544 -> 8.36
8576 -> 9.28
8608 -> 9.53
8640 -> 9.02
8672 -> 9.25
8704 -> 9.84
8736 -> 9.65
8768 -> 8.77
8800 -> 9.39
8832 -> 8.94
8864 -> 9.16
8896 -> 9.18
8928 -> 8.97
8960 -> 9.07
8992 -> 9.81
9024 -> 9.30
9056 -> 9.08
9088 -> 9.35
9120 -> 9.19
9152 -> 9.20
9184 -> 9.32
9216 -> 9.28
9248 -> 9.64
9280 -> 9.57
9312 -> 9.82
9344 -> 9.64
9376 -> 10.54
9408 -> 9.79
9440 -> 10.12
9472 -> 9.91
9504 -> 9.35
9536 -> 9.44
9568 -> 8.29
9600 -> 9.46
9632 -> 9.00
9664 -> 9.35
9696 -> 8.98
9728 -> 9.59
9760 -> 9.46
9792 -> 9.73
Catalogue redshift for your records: 0.62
